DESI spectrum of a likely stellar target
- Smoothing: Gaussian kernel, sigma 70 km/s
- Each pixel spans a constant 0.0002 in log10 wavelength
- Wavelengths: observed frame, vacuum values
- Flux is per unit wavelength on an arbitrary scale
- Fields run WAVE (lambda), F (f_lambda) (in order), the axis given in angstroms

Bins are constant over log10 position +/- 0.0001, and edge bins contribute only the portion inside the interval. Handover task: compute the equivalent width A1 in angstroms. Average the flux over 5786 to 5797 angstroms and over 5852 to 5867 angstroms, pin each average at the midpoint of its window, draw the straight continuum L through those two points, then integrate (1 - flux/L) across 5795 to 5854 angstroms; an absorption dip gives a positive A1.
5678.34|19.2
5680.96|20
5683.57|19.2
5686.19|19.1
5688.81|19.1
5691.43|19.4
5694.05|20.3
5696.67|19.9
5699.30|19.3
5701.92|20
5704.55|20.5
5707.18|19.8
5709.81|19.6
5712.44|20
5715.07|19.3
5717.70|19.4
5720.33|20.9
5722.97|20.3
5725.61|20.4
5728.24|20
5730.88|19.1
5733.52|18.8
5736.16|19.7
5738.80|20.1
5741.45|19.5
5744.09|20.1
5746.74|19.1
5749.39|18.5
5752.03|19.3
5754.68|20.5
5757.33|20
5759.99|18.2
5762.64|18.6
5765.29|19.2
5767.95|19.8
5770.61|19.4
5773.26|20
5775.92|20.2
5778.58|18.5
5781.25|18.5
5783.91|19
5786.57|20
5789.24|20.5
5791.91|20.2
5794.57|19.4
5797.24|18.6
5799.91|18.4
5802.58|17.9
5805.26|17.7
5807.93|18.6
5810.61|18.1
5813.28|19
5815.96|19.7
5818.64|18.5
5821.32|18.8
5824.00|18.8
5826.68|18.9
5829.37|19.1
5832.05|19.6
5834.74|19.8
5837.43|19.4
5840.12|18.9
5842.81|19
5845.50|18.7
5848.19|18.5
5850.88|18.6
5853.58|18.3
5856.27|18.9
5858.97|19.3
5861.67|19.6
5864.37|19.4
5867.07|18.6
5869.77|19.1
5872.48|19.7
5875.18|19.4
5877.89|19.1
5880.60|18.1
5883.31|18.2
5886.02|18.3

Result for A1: 2.1 angstroms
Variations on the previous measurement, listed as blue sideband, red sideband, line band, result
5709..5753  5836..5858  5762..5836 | 0.21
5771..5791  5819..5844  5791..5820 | 0.93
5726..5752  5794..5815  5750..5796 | -1.30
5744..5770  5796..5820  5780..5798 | -0.67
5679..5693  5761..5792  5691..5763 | -1.02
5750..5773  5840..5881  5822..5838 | -0.12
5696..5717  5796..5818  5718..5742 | -0.46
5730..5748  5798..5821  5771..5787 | -0.34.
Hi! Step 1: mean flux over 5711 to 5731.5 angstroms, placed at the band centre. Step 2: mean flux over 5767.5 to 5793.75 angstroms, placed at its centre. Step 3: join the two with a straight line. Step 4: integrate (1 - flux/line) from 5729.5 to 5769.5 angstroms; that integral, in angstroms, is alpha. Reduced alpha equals 0.8 angstroms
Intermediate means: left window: 20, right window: 19.6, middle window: 19.4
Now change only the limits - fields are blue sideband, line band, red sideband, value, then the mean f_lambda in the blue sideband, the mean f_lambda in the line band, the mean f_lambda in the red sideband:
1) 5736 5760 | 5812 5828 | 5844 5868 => 0.1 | 19.6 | 19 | 18.9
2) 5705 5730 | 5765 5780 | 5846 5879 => 0.1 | 20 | 19.5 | 19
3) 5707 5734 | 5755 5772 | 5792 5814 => -0.1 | 19.8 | 19.3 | 18.6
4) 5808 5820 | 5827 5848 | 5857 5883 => -0.3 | 18.8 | 19.2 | 19.1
